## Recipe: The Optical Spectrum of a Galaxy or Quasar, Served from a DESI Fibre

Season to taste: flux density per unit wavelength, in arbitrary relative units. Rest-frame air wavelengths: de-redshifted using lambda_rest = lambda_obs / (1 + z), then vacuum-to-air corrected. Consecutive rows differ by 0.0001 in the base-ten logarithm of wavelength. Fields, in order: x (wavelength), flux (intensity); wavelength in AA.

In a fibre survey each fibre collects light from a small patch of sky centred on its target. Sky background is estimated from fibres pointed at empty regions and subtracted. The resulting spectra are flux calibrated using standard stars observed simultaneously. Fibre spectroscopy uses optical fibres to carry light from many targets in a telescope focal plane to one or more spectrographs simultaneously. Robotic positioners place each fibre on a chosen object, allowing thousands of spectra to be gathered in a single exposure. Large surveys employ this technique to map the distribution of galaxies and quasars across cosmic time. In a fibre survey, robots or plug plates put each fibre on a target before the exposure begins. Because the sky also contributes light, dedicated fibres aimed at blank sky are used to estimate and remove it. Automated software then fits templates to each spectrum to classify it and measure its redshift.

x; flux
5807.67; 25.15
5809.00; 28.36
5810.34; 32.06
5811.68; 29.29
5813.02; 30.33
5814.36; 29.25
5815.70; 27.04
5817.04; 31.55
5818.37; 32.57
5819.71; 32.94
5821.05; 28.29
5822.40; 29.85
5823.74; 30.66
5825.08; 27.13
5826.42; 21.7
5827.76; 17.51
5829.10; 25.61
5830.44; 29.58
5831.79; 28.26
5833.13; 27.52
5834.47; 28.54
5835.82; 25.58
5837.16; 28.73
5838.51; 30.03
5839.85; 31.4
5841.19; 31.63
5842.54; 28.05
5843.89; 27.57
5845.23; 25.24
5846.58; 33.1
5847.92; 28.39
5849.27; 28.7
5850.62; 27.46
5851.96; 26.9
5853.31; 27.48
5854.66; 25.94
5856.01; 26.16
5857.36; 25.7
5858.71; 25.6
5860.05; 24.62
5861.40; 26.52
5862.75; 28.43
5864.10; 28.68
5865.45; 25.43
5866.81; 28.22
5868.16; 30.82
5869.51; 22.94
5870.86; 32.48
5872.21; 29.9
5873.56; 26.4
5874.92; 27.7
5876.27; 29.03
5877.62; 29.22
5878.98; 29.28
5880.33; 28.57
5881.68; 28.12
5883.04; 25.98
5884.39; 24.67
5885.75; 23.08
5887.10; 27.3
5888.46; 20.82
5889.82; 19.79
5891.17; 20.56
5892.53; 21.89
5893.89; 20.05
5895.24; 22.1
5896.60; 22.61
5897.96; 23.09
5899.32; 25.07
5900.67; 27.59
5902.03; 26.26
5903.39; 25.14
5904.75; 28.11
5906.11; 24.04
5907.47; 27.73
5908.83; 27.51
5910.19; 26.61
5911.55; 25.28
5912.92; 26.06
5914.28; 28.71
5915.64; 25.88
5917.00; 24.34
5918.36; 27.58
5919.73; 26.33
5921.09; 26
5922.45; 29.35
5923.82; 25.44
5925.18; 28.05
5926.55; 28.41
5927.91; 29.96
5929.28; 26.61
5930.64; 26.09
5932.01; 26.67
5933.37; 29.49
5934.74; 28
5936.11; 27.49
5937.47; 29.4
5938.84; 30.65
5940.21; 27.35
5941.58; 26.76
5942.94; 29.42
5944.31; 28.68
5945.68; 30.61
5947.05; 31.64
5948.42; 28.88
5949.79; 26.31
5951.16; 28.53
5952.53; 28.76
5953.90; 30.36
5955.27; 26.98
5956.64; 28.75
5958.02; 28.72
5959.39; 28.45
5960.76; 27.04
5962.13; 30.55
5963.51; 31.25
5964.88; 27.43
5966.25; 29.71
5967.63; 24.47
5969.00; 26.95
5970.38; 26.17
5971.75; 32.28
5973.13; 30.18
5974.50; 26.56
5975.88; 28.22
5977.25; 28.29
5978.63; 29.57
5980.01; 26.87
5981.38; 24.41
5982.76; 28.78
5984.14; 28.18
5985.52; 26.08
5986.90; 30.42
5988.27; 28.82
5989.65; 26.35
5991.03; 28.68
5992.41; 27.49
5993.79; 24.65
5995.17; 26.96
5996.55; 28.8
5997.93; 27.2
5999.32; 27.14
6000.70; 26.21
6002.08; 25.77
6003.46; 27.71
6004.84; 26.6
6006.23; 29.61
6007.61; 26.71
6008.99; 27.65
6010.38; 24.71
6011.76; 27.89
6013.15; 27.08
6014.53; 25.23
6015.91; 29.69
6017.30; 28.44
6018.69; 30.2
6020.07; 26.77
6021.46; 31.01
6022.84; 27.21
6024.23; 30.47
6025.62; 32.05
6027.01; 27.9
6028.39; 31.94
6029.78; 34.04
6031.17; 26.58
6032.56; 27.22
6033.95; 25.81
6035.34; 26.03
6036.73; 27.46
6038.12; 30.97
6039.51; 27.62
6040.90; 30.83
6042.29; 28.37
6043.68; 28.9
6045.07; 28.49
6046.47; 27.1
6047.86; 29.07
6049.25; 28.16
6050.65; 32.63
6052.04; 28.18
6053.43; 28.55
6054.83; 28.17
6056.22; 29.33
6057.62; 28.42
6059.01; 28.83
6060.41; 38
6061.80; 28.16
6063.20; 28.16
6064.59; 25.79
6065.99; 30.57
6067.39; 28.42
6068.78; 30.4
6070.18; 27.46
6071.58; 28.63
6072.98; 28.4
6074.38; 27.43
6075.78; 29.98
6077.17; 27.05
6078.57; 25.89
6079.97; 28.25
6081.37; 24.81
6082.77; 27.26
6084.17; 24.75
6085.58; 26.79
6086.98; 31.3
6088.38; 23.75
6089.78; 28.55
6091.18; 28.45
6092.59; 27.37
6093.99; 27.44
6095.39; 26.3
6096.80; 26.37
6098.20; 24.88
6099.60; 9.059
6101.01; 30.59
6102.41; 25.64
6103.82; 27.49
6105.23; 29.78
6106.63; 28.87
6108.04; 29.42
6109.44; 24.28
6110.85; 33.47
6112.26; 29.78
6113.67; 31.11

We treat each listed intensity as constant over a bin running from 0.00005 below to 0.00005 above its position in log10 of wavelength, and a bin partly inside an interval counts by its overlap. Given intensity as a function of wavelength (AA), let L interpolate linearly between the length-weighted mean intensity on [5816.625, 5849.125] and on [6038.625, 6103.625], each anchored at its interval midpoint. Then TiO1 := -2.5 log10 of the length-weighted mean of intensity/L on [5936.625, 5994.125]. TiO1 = -0.011 mag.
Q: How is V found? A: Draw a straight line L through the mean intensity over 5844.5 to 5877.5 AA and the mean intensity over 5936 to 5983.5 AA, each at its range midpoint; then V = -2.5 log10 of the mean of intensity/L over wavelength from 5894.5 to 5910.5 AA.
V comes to 0.103 mag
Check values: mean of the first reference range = 27.6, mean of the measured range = 25.5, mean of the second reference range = 28.5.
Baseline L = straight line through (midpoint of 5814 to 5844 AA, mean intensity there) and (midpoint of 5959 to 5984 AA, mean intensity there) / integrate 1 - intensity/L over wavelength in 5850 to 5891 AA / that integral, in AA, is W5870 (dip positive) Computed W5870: 2.3 AA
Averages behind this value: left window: 28.3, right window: 28.2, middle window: 26.7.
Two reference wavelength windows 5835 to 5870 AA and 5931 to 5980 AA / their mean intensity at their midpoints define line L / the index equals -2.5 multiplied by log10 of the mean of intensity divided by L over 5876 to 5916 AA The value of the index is 0.112 mag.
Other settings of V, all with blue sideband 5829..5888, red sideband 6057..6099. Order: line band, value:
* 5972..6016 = 0.01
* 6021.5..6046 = -0.04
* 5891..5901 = 0.21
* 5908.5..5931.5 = 0.03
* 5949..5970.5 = -0.02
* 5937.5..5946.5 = -0.05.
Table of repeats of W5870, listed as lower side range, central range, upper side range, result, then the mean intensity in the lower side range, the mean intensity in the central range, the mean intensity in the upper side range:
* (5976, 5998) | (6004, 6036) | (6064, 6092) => -0.7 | 27.6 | 28.3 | 27.7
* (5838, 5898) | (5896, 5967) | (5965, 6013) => -1.3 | 26.6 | 27.6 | 27.5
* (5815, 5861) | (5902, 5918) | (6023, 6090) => 1.0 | 27.8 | 26.3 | 28.6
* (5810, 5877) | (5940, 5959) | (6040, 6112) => -0.5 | 28.1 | 28.7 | 27.9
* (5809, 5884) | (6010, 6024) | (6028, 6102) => 0.0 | 28.1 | 28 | 28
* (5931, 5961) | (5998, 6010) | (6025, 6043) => 0.7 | 28.6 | 27.1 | 29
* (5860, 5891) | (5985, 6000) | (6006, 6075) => 0.3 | 26.8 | 27.5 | 28.7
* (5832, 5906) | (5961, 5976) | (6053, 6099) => -0.7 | 26.7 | 28.5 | 28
